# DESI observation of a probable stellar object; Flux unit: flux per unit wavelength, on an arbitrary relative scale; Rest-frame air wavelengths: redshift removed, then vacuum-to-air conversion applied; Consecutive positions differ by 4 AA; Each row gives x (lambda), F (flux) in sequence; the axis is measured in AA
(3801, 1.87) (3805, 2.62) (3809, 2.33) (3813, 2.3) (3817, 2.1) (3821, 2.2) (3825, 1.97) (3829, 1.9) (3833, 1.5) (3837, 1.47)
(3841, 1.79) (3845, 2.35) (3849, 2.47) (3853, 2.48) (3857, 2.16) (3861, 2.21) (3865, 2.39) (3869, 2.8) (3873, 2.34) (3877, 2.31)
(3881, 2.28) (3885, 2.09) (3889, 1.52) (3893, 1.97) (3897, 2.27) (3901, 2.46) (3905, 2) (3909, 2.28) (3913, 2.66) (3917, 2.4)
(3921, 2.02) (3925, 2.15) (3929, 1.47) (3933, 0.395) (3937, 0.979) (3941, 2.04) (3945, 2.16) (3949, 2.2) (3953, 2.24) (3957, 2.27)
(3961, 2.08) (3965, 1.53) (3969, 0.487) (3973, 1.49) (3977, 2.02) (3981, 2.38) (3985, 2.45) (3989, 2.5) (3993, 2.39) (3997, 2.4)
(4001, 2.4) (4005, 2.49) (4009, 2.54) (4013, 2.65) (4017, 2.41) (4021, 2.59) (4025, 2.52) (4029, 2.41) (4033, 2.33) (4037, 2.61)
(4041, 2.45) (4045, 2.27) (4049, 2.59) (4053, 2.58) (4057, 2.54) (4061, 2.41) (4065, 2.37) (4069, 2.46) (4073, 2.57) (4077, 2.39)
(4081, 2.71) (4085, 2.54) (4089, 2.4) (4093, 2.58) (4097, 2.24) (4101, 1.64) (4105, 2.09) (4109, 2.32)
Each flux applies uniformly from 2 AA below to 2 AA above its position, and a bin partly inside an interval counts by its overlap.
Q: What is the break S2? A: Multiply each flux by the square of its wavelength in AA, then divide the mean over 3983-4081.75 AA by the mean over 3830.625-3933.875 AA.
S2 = 1.3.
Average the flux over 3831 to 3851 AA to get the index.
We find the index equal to 1.92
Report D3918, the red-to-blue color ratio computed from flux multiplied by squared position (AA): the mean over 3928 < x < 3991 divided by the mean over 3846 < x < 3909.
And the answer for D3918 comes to 0.83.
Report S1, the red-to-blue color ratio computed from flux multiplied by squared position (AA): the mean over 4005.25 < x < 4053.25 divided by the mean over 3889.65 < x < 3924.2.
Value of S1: 1.2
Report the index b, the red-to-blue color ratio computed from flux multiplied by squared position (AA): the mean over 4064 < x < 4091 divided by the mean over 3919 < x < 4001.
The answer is 1.39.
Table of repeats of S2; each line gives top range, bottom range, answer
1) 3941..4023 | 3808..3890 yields 1.09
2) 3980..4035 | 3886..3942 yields 1.36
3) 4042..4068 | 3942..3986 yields 1.34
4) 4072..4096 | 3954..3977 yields 1.63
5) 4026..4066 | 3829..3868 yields 1.29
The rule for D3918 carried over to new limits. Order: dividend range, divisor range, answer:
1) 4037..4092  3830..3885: 1.26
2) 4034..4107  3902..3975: 1.41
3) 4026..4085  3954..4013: 1.21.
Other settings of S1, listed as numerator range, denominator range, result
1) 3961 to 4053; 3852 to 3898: 1.09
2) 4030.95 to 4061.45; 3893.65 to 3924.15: 1.16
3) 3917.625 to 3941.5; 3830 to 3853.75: 0.81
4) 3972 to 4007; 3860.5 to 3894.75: 1.10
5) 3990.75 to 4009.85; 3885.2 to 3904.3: 1.25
